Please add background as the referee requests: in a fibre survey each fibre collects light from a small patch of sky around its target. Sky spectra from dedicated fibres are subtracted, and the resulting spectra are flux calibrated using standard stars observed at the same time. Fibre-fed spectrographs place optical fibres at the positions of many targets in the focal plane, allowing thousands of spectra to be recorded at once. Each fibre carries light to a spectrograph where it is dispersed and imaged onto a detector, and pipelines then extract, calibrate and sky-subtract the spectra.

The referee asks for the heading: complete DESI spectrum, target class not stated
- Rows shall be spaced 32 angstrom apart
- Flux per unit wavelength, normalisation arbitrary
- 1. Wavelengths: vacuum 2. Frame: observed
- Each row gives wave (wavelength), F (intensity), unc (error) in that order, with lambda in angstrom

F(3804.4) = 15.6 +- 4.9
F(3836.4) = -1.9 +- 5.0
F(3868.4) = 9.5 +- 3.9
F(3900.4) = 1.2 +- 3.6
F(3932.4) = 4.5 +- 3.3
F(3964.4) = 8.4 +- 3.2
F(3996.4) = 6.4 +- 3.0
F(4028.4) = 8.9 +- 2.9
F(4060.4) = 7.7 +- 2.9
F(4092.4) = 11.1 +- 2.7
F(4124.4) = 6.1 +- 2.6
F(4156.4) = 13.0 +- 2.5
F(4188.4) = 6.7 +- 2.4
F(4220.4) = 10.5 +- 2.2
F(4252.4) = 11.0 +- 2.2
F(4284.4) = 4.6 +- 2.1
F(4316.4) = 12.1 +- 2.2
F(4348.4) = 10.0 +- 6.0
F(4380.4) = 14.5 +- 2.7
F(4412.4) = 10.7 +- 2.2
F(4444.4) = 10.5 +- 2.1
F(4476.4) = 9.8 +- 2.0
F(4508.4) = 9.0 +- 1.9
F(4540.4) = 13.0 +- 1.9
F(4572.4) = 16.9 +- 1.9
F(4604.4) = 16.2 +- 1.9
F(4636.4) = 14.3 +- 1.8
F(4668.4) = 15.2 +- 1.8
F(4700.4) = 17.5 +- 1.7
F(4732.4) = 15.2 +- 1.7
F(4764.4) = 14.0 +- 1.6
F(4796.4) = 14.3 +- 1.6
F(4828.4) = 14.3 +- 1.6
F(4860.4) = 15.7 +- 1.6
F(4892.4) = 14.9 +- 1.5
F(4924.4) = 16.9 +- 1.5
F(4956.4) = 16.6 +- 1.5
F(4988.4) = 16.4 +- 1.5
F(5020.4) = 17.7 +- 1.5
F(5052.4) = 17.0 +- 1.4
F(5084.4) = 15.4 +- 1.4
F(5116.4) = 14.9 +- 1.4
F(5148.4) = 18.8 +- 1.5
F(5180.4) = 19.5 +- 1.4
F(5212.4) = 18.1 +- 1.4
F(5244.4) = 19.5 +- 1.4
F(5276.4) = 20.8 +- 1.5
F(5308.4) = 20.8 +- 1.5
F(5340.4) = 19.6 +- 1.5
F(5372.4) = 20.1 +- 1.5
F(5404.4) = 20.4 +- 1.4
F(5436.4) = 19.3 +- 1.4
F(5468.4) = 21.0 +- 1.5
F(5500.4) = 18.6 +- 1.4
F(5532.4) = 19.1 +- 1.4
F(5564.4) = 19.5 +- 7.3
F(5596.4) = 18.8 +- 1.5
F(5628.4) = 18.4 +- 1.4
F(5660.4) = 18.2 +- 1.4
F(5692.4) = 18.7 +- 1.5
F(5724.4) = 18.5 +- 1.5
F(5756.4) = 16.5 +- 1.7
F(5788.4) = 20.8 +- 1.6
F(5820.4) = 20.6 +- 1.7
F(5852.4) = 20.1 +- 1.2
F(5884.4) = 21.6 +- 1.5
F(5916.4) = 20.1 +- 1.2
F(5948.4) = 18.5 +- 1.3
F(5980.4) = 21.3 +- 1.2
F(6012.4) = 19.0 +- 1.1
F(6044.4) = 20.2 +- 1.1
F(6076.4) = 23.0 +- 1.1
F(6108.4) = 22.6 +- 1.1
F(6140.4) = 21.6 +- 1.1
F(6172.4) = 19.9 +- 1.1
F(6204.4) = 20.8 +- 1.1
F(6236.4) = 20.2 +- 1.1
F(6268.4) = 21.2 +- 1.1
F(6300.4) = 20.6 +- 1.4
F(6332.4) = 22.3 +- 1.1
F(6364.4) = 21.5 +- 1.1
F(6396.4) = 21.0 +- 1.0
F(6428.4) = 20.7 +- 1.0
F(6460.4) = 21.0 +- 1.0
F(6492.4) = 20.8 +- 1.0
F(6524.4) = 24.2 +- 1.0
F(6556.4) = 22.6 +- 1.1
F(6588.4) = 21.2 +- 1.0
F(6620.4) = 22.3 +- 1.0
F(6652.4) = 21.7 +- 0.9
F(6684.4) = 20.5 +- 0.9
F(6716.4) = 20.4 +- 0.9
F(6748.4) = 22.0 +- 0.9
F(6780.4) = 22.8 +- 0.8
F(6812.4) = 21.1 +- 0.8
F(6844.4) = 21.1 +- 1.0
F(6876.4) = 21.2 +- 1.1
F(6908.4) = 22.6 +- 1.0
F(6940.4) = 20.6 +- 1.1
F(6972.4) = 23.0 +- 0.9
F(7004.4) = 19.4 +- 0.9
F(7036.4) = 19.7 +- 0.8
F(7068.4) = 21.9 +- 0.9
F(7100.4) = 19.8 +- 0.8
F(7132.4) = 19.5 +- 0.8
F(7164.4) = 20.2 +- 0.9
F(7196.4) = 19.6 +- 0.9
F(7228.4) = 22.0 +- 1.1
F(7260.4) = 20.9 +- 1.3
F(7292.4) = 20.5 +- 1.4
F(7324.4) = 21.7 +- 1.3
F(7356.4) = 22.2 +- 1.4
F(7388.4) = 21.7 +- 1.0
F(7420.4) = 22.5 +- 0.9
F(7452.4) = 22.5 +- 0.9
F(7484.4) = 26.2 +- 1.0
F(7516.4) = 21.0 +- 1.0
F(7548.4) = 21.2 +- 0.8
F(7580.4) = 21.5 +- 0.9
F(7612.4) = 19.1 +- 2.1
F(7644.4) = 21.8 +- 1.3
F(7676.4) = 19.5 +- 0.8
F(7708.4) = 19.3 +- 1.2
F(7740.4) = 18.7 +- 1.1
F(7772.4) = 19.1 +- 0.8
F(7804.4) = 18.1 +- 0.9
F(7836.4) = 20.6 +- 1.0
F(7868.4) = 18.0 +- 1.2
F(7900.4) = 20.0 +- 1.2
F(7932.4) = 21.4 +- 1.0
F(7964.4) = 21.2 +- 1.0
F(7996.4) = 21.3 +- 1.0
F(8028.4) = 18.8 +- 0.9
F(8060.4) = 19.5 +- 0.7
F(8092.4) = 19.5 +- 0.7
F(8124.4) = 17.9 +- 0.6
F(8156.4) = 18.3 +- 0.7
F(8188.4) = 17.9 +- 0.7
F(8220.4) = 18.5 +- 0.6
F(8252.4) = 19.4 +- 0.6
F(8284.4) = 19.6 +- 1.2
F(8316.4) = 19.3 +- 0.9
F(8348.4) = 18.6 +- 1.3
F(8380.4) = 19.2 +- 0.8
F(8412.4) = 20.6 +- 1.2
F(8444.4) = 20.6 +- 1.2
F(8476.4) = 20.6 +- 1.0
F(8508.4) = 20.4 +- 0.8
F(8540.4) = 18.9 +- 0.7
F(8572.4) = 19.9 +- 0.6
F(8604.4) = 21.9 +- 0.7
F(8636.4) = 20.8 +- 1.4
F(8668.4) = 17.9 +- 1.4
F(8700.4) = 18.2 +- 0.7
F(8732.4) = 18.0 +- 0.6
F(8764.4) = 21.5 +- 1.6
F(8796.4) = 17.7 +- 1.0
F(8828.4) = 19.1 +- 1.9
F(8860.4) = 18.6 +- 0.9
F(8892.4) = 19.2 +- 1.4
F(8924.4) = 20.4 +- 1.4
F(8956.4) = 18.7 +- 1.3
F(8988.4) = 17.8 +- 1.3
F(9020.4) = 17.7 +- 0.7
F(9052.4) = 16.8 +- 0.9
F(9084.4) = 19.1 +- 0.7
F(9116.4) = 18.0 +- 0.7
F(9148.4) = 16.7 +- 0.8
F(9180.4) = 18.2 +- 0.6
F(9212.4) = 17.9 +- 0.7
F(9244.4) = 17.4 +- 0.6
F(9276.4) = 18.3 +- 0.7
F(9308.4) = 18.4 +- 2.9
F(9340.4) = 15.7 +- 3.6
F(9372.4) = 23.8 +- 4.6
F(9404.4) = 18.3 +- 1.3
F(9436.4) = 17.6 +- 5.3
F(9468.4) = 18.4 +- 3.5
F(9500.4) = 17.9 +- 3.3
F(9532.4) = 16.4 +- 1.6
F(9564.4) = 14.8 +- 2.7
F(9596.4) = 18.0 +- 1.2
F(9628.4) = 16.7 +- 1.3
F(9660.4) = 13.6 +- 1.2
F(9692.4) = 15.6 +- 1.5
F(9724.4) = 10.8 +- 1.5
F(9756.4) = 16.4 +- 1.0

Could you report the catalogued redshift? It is 0.139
